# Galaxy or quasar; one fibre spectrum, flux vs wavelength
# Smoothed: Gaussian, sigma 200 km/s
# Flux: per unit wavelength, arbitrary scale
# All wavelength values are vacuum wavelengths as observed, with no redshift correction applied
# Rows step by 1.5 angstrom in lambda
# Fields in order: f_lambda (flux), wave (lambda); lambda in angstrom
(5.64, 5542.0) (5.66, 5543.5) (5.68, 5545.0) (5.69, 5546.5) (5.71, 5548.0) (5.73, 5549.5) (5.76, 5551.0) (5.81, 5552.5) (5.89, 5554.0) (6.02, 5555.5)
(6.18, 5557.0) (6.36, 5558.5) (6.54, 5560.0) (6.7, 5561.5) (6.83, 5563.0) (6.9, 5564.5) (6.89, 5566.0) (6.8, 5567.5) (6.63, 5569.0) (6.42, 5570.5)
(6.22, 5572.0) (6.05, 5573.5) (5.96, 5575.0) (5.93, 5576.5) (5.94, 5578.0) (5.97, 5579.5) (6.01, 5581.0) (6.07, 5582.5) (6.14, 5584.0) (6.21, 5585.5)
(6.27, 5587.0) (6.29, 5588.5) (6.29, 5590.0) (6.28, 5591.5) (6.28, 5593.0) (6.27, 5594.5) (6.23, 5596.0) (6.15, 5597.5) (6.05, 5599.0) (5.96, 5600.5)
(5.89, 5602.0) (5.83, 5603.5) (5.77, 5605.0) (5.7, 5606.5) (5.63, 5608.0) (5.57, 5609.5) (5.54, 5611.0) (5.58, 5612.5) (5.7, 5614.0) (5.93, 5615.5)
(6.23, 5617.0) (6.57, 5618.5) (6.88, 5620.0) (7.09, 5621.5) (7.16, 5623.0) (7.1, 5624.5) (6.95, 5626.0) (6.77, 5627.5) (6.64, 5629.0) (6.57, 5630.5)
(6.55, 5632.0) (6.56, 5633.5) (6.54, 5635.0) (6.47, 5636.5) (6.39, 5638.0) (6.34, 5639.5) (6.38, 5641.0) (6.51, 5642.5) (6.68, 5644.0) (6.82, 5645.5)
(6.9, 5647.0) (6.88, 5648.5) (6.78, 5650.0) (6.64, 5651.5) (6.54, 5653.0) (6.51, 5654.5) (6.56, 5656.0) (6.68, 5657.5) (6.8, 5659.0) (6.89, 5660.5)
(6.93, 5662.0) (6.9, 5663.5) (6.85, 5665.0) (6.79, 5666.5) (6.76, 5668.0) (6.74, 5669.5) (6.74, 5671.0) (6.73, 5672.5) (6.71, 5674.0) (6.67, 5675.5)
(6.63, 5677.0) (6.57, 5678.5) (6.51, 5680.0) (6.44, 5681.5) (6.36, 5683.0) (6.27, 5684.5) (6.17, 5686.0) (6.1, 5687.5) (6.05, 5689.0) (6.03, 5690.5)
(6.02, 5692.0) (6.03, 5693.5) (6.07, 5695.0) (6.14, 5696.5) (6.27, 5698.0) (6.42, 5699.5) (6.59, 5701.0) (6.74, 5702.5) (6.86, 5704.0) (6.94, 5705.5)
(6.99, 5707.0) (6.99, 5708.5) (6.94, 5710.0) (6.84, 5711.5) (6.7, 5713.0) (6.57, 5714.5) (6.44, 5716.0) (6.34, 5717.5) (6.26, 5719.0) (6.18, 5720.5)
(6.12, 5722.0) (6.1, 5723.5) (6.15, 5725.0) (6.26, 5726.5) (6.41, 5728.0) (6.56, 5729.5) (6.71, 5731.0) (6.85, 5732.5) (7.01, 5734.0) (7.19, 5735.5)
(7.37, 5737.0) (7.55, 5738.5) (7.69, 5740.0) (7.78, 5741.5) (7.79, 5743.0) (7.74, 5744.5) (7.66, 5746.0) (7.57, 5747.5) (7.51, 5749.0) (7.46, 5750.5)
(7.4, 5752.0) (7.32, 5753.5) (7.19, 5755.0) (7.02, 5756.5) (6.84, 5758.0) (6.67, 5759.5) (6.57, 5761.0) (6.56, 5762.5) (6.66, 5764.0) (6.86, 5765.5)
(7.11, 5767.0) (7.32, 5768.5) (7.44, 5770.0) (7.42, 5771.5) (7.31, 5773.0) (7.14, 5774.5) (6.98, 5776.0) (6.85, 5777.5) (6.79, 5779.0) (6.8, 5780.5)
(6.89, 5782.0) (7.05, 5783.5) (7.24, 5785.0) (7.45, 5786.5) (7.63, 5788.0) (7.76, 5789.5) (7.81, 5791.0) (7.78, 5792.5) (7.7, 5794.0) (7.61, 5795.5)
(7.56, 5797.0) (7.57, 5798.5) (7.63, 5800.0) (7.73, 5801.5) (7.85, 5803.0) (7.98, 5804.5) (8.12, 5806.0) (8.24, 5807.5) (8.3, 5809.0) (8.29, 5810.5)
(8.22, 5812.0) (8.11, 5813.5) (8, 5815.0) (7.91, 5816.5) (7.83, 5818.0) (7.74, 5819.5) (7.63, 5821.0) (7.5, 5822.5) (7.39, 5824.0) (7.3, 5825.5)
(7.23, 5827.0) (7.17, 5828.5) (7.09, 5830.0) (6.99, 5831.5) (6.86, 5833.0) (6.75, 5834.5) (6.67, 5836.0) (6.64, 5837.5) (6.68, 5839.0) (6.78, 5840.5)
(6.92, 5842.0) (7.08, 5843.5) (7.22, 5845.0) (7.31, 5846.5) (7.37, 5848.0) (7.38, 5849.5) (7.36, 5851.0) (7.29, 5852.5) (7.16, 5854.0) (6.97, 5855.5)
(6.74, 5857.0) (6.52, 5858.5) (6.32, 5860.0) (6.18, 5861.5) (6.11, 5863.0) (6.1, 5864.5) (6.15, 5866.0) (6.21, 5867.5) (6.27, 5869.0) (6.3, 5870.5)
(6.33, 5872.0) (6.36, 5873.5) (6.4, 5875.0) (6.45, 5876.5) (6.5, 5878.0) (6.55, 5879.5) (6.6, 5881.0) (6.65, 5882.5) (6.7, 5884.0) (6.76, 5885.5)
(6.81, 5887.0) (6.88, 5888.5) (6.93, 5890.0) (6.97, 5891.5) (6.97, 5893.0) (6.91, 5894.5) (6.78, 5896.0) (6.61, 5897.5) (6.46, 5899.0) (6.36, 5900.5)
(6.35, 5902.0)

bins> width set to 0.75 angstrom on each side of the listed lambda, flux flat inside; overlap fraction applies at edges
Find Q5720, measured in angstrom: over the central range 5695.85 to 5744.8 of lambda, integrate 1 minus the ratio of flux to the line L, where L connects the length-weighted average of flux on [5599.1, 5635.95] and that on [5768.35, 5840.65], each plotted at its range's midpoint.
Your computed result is 1.13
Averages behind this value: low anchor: 6.28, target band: 6.76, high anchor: 7.45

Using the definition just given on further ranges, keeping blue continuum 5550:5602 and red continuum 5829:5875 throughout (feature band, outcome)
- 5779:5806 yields -3.7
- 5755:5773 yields -1.1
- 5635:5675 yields -1.9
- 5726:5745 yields -1.8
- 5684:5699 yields 0.8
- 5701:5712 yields -0.7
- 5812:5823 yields -1.9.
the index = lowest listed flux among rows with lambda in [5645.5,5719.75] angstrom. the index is 6.02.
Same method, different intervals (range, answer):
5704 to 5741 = 6.1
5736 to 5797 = 6.56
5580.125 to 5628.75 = 5.54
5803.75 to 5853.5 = 6.64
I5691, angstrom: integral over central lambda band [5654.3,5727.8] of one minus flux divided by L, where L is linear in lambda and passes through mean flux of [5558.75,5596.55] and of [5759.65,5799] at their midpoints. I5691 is 3.3 angstrom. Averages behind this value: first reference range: 6.33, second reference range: 7.21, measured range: 6.52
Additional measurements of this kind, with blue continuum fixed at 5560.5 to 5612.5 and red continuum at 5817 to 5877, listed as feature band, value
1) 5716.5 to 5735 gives 0.3 angstrom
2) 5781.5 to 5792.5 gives -1.2 angstrom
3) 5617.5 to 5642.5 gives -1.6 angstrom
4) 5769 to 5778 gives -0.7 angstrom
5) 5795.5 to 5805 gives -1.3 angstrom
